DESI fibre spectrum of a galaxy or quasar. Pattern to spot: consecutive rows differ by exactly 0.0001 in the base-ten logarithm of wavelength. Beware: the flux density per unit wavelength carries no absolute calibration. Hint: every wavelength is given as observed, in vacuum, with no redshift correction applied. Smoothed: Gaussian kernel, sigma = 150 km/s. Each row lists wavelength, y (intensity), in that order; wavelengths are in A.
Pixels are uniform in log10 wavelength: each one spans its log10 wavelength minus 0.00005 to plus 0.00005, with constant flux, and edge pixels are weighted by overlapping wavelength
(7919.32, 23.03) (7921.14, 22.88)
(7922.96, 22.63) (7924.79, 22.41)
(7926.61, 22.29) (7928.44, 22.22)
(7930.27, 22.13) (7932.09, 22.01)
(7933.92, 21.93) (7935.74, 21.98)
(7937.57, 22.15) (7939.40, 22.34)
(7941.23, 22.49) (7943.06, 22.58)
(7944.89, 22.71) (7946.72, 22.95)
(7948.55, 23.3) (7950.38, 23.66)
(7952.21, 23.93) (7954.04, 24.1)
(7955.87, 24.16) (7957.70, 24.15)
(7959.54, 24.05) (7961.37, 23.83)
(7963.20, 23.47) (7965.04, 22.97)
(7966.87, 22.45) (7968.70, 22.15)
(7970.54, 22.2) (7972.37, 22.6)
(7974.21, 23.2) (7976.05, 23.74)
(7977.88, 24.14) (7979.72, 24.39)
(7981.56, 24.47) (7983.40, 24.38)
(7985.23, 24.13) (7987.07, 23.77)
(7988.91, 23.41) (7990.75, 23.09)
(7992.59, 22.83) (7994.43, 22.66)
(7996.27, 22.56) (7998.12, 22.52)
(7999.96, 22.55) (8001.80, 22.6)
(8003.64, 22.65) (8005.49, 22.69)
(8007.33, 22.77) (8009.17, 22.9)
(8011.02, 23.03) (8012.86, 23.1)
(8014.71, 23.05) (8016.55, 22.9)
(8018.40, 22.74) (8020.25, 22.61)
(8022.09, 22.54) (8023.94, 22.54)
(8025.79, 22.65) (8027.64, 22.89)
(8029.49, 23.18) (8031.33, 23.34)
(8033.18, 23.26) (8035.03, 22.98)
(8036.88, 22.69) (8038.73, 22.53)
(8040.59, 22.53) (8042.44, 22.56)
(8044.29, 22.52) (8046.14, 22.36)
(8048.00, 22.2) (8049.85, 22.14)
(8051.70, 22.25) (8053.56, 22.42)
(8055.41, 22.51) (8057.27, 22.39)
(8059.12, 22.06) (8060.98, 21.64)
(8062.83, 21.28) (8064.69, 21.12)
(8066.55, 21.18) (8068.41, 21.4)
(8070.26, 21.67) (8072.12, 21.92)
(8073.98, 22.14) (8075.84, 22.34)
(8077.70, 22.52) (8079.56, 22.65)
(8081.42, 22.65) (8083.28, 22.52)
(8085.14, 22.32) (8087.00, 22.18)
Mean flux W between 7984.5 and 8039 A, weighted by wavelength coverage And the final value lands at 22.9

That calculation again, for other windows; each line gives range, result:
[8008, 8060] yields 22.7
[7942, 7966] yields 23.5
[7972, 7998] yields 23.5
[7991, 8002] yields 22.6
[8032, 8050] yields 22.6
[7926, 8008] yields 23.1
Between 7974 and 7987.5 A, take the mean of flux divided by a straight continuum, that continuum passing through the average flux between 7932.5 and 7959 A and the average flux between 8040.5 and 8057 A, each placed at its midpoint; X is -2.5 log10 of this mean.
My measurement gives -0.059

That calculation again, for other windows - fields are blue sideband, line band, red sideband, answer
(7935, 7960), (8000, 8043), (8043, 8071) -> -0.022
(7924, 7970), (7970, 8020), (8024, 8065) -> -0.022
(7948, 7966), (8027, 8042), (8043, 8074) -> -0.025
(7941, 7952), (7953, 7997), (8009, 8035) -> -0.022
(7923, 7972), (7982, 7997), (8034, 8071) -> -0.040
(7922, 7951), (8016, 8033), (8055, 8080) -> -0.037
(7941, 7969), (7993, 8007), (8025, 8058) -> 0.018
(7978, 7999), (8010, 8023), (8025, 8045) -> 0.012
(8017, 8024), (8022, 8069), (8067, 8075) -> -0.007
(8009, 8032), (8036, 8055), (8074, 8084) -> 0.014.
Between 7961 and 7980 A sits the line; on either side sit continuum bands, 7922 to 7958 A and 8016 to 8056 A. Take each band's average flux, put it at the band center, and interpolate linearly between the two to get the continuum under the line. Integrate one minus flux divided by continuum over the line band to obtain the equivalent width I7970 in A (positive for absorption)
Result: -0.3 A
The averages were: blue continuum 22.8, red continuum 22.6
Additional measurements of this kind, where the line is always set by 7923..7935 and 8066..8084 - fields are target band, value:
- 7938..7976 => -1.7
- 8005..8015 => -0.3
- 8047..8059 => -0.1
